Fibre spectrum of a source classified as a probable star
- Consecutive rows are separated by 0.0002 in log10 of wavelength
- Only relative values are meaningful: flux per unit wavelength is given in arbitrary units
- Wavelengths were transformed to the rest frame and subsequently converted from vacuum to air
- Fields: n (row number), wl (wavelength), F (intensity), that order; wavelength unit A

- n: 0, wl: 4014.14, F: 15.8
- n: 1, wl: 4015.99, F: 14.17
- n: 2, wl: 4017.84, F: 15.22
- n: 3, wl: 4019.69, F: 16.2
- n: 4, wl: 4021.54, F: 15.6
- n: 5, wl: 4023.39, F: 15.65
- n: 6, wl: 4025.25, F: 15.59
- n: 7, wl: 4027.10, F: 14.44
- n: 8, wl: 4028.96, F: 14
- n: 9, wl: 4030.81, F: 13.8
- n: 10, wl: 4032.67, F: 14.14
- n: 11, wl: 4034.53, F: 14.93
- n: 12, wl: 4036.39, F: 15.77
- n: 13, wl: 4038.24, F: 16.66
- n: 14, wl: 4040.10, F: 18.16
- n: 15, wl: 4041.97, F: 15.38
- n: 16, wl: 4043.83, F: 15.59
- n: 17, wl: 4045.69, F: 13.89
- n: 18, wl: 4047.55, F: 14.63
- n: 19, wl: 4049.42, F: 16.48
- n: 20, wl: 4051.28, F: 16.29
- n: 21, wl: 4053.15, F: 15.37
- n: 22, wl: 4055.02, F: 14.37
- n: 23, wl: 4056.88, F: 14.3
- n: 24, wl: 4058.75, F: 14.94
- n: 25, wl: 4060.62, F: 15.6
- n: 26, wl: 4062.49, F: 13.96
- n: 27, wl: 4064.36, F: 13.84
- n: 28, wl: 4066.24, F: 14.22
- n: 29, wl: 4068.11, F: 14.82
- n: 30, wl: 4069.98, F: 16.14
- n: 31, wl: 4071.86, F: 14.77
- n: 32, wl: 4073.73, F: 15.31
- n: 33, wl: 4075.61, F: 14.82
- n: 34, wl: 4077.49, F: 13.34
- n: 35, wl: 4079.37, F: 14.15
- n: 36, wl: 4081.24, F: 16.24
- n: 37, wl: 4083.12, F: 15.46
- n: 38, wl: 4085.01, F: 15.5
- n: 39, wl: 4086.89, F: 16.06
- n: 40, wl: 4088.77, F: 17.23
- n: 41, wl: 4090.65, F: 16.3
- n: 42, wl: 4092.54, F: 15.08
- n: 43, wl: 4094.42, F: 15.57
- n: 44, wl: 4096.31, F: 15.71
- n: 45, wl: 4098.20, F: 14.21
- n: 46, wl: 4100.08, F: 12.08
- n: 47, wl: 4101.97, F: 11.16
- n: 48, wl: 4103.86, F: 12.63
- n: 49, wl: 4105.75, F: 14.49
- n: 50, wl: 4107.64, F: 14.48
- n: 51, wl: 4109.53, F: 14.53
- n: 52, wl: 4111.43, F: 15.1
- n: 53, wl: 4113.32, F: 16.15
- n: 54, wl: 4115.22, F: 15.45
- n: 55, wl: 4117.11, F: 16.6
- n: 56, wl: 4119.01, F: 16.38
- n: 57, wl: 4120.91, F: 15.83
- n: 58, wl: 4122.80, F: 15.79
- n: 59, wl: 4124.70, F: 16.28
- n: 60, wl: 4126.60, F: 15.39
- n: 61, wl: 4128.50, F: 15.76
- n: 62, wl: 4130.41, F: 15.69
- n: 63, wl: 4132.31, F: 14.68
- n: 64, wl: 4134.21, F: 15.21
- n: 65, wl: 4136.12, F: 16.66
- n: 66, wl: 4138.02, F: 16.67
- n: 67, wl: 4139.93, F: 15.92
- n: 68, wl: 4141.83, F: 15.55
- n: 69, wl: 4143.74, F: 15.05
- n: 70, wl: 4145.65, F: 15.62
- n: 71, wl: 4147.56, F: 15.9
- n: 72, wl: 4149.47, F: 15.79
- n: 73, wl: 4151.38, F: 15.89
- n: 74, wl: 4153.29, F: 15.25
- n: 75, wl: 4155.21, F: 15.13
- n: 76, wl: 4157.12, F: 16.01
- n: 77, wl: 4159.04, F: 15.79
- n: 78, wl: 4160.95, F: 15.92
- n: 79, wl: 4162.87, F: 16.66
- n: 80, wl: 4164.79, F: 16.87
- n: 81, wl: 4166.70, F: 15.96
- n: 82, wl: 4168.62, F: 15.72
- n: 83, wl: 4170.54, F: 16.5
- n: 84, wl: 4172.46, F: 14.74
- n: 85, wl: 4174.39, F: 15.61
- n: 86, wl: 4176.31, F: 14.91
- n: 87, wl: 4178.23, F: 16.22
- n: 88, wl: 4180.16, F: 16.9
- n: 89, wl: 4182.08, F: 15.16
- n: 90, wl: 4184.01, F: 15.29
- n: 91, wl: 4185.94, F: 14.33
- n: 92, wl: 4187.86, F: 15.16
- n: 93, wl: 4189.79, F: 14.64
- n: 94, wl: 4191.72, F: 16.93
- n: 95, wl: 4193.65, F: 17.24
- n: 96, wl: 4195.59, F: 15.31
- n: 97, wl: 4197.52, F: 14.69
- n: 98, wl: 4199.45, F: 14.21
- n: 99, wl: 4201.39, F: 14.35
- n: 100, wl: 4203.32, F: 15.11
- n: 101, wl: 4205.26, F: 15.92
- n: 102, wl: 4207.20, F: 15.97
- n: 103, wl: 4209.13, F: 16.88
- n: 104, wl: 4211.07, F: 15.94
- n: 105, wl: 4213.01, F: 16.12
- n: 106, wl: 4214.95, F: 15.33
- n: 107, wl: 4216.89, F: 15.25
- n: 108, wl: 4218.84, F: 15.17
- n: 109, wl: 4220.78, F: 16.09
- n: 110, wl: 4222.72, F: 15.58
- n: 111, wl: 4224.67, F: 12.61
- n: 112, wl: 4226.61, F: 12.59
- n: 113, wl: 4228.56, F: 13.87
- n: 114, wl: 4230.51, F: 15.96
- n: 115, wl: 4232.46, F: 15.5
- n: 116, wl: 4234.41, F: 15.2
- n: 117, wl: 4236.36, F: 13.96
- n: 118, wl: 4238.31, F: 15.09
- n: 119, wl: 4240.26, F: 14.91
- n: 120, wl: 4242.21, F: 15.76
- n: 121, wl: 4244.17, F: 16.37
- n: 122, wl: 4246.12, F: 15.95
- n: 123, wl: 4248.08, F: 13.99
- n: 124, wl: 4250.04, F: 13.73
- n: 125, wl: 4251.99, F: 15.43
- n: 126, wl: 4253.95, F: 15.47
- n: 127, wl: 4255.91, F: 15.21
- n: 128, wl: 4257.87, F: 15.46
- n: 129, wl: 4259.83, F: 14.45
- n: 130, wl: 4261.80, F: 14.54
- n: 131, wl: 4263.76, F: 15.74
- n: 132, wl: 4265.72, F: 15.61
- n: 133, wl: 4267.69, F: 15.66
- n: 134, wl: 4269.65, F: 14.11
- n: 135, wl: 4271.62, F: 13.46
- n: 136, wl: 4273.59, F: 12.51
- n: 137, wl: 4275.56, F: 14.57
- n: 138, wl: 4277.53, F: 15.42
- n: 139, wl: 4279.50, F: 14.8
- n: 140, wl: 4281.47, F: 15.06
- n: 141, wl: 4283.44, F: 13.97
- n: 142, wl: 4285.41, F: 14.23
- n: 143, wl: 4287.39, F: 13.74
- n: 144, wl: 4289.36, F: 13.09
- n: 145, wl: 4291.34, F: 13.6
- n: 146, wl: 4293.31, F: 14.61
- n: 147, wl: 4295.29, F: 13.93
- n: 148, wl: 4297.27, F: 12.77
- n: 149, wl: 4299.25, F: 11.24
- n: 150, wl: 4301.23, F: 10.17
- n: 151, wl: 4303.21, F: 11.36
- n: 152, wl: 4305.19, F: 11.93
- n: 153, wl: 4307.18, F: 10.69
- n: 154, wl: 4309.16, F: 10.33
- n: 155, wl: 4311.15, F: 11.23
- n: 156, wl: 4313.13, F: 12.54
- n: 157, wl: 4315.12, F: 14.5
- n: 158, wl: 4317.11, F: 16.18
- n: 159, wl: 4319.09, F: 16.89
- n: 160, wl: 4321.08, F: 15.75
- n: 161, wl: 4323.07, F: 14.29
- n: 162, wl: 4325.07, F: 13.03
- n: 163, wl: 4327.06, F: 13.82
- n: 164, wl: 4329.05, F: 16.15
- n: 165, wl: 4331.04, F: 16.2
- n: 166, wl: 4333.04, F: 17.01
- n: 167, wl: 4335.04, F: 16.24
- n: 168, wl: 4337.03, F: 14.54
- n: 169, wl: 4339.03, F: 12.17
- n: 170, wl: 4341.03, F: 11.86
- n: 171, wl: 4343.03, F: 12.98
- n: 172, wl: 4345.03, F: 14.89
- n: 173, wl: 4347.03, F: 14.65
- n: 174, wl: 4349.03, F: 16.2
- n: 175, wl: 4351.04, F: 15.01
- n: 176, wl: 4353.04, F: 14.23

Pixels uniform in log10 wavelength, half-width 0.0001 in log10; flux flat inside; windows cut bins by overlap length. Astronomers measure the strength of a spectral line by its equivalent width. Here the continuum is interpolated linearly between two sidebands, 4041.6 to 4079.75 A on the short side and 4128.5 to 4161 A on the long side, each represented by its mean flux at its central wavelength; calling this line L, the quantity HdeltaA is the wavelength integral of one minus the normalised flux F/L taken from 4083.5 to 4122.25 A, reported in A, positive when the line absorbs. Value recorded 0.6 A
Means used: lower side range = 14.9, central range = 15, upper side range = 15.7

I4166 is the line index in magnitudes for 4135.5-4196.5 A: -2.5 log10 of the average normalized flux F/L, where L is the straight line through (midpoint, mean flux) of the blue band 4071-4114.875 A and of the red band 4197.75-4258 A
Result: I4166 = -0.057 mag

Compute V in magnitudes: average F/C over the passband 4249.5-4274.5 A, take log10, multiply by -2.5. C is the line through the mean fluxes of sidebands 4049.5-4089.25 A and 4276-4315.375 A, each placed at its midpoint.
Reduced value -0.114 mag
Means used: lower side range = 15.1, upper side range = 13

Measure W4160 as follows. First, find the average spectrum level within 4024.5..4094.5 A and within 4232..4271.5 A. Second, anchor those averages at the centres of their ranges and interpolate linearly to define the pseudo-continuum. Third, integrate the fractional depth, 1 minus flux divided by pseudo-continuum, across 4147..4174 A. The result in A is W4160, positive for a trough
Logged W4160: -1.3 A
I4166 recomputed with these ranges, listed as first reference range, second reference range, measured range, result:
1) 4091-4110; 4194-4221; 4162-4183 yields -0.07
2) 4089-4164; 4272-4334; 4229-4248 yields -0.07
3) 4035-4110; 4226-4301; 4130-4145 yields -0.06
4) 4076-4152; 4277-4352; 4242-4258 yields -0.07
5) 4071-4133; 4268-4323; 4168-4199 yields -0.08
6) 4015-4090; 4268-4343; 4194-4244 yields -0.07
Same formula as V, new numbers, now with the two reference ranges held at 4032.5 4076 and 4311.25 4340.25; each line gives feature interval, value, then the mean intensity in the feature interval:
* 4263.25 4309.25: 0.11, 13.5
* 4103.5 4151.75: -0.03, 15.6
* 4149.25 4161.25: -0.04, 15.7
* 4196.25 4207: 0.00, 14.9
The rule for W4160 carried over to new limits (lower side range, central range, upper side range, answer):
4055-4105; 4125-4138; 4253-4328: -1.04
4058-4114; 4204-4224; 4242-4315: -2.27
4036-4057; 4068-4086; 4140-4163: 0.66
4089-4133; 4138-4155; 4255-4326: -0.98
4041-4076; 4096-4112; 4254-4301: 1.20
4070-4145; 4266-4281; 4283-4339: -0.51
